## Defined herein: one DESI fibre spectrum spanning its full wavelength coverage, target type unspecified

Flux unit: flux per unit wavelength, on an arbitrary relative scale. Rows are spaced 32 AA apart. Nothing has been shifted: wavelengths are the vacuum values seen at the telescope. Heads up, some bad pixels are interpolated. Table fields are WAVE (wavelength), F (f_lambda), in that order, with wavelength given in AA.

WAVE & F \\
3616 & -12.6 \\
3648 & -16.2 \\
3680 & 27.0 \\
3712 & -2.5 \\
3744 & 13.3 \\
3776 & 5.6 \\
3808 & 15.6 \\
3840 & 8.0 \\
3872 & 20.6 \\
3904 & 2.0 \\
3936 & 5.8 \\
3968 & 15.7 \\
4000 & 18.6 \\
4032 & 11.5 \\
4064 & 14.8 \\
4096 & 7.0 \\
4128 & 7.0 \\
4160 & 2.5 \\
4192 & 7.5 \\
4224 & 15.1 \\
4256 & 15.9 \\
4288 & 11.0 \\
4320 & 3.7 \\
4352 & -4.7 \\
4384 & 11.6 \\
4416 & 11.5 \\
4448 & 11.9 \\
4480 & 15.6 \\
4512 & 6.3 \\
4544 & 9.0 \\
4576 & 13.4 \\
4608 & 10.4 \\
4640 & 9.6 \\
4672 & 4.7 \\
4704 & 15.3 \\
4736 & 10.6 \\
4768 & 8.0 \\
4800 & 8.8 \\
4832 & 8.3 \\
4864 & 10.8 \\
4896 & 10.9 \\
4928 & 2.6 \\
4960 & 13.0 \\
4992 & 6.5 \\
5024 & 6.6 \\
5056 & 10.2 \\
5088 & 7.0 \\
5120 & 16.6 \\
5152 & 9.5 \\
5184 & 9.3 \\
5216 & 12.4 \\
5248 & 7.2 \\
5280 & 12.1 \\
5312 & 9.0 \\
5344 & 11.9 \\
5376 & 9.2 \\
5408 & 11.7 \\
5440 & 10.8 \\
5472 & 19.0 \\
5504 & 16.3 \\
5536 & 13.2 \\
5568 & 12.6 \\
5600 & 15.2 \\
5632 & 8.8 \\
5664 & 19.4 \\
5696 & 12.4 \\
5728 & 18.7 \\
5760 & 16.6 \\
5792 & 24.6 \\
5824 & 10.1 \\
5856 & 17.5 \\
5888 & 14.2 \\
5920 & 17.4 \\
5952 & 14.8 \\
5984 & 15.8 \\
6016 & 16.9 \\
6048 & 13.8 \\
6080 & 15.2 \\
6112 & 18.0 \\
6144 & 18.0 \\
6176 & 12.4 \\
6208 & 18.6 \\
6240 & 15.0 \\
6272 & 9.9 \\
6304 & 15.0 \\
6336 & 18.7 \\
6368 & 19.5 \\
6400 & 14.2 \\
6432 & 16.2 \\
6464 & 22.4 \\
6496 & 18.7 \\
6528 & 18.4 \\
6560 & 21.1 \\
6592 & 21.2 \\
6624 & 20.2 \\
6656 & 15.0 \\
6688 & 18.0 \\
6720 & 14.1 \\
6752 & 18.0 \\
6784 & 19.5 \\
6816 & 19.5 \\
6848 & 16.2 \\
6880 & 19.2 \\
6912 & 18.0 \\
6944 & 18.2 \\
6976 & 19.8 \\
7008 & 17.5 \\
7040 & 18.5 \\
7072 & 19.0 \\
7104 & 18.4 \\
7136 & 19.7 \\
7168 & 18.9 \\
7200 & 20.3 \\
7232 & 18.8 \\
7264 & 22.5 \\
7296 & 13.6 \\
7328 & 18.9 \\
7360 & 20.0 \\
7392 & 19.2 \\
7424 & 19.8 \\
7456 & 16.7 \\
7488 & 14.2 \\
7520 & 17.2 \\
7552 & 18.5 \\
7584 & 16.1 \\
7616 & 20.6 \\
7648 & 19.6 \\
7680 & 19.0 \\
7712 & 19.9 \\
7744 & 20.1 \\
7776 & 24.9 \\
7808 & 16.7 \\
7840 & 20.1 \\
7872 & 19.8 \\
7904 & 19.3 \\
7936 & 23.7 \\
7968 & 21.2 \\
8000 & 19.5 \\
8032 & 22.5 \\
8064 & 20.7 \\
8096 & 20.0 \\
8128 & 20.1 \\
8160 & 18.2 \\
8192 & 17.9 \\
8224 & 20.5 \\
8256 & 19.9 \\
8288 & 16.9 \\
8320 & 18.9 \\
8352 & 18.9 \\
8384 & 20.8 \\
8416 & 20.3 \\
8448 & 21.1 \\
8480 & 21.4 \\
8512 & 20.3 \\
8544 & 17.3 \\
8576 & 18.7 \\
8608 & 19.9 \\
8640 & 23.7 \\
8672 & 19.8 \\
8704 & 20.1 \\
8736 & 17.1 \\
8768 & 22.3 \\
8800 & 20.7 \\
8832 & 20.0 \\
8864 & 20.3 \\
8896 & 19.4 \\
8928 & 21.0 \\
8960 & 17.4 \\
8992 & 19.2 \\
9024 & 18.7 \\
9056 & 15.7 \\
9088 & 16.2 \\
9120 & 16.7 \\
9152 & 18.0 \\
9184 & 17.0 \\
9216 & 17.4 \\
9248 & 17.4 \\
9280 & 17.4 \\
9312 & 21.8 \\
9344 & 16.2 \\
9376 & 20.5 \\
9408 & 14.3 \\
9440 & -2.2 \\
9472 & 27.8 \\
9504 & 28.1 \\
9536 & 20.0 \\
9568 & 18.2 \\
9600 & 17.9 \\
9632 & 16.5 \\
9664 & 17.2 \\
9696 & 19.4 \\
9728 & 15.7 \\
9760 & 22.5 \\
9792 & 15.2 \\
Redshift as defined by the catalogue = 0.45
